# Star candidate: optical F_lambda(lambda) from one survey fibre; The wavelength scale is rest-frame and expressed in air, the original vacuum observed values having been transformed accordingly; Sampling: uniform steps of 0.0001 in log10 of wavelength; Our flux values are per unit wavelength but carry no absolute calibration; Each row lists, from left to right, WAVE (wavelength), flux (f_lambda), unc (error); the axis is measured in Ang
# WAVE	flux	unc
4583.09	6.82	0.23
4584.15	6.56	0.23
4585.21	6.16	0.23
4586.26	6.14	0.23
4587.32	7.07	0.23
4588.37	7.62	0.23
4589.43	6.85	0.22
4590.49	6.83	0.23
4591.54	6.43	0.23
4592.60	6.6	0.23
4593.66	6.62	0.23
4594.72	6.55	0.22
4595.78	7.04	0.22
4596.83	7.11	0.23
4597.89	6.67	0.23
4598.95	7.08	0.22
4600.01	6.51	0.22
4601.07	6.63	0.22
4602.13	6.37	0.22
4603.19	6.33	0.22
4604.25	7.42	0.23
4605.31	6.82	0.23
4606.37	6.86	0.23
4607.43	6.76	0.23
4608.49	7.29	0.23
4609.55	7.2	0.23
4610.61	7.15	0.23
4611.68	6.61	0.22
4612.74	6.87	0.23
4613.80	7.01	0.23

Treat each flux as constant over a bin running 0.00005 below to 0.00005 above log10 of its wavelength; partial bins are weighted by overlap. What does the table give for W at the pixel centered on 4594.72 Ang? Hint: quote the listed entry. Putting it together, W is 6.55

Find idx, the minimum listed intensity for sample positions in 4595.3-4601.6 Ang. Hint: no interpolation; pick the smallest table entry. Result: 6.51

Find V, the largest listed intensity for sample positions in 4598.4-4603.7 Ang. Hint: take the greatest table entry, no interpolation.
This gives 7.08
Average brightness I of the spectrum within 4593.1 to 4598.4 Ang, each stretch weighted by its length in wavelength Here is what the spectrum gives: 6.8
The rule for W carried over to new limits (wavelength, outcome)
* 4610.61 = 7.15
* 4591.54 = 6.43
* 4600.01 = 6.51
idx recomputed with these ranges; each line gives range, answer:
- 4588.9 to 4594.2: 6.43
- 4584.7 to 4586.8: 6.14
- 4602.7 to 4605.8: 6.33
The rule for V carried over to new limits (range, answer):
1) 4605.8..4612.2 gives 7.29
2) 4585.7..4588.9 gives 7.62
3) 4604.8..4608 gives 6.86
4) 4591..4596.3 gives 7.04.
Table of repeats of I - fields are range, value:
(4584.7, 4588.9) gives 6.76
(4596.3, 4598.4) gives 6.92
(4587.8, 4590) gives 7.22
